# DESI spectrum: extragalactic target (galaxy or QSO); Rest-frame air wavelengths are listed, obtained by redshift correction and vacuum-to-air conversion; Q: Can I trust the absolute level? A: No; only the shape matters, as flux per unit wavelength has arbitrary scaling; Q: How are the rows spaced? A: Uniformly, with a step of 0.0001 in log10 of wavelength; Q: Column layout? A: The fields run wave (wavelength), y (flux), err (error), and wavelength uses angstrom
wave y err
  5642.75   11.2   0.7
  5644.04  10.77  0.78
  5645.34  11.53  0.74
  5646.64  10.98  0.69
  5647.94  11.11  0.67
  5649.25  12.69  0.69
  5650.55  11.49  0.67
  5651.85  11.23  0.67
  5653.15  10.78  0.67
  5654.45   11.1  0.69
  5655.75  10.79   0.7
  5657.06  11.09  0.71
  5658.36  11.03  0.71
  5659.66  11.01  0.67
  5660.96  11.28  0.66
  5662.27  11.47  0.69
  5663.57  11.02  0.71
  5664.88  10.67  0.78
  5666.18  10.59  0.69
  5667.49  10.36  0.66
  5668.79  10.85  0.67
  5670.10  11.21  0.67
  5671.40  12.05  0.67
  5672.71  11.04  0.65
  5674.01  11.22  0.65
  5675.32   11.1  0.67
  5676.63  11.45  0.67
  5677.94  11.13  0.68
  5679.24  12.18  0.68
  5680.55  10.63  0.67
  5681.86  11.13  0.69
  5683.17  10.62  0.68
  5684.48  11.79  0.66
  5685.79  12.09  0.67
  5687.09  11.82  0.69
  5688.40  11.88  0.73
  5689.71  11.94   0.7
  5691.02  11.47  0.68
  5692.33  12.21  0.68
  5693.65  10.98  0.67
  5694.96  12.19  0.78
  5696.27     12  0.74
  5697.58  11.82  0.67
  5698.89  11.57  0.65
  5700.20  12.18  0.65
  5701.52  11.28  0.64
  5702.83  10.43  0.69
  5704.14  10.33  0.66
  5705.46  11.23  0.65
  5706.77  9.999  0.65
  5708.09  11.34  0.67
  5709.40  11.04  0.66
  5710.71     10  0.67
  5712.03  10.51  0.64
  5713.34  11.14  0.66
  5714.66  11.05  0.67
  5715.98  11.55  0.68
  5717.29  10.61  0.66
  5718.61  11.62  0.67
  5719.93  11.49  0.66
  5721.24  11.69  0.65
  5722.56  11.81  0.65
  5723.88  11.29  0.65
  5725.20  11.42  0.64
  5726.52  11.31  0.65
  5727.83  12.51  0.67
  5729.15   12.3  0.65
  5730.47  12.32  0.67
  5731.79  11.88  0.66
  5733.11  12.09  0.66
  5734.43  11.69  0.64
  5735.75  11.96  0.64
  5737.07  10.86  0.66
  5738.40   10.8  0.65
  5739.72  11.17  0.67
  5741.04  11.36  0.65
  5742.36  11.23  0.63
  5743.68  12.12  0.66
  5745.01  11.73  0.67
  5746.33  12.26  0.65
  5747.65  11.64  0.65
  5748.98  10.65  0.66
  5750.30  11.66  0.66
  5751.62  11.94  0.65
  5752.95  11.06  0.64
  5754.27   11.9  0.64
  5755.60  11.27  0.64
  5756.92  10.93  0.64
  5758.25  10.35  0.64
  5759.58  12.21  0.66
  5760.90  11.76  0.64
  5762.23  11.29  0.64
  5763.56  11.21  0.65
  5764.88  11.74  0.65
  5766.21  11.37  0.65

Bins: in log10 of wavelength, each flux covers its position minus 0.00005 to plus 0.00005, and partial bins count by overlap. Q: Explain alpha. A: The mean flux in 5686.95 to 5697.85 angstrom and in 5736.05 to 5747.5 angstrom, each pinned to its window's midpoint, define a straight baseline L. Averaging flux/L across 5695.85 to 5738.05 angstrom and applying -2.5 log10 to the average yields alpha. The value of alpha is 0.02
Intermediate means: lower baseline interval 11.8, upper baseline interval 11.5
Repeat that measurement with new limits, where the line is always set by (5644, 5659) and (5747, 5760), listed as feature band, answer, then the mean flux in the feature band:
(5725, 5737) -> -0.06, 11.9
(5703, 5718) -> 0.05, 10.8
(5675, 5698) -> -0.03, 11.6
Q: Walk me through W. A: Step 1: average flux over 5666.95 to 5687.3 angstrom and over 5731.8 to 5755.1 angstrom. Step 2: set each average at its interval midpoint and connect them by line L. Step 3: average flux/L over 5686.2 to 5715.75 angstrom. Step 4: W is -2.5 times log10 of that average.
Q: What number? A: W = 0.01 mag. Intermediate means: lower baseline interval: 11.3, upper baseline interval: 11.5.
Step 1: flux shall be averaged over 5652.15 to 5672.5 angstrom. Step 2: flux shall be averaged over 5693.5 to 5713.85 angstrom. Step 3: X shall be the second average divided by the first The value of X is 1.01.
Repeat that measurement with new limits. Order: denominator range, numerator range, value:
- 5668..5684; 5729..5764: 1.03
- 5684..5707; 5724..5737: 1.03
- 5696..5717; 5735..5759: 1.03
